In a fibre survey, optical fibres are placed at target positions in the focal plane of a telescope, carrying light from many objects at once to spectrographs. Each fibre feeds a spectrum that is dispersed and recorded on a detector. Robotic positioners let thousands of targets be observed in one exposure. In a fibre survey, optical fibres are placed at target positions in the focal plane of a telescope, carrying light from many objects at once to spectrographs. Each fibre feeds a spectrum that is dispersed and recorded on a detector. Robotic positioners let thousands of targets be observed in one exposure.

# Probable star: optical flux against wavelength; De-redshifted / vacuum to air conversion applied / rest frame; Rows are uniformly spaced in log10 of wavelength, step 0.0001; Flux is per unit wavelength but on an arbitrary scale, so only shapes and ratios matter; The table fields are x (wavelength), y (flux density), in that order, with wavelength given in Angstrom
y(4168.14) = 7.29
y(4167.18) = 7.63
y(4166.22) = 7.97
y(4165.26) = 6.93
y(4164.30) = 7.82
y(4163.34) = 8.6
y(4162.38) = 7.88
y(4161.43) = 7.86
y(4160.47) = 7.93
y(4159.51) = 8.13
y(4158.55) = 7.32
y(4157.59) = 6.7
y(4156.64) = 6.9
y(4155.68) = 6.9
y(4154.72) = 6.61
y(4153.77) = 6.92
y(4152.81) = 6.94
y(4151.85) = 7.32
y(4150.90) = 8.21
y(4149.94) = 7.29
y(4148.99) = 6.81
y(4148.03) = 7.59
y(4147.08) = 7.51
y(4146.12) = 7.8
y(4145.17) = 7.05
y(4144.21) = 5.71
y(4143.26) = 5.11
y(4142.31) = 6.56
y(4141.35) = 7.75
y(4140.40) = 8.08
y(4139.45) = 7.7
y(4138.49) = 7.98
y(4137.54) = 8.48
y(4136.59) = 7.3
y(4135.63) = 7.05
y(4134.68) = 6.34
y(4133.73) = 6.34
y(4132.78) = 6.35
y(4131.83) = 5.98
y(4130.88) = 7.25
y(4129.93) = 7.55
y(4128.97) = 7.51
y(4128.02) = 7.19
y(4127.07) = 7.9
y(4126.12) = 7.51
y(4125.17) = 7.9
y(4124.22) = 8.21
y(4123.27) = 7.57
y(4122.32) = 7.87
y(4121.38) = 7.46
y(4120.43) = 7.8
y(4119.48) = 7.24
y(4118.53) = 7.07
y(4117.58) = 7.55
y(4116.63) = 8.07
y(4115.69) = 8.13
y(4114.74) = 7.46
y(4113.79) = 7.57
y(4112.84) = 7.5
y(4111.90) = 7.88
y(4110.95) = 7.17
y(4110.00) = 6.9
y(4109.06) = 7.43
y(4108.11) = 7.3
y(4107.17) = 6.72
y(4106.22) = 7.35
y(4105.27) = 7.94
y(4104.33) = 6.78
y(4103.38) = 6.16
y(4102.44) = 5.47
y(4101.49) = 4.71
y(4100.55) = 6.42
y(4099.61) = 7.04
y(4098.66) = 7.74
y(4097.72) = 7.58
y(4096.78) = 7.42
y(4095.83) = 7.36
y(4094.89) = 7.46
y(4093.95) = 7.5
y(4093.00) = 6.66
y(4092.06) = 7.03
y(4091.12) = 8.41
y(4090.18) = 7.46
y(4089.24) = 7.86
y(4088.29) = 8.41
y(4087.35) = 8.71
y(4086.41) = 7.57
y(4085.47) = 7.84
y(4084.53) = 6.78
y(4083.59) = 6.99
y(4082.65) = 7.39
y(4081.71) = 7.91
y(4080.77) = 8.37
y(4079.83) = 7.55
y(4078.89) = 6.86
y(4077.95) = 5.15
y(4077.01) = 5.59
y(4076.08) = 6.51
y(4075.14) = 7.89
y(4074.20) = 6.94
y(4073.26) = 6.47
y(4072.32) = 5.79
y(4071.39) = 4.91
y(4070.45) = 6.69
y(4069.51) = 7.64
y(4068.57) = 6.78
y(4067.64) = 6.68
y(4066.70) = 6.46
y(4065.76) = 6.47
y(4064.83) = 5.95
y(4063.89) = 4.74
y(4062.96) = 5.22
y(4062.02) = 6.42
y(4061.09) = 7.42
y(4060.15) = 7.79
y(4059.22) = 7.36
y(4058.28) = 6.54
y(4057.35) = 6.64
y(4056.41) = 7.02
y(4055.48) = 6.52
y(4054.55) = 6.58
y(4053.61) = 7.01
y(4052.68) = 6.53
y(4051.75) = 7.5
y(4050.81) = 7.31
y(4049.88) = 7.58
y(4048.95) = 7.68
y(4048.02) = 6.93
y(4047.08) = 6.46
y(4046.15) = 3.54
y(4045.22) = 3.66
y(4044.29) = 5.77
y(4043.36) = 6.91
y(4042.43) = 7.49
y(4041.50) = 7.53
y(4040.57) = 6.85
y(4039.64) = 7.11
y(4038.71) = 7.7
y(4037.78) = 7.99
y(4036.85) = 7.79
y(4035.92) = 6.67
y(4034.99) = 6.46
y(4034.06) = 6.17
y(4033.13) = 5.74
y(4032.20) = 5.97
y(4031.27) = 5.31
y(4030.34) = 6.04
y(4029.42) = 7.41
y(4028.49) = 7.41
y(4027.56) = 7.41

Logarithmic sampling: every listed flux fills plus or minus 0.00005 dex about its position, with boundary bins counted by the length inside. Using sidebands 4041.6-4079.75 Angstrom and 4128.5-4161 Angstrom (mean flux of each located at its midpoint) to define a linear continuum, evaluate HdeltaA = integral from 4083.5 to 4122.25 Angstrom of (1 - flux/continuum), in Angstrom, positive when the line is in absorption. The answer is -2.82 Angstrom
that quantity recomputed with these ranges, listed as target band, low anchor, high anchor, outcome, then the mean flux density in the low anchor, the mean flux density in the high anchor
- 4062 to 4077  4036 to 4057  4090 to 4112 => 1.27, 6.79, 7.06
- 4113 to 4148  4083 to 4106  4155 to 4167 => 0.33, 7.22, 7.56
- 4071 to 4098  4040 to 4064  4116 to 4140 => -0.90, 6.61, 7.41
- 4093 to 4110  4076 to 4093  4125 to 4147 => 0.78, 7.36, 7.14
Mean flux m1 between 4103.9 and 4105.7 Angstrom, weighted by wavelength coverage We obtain 7.38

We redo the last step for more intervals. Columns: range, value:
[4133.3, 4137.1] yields 6.78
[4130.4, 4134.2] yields 6.49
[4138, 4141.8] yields 7.89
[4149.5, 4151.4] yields 7.76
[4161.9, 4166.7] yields 7.85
